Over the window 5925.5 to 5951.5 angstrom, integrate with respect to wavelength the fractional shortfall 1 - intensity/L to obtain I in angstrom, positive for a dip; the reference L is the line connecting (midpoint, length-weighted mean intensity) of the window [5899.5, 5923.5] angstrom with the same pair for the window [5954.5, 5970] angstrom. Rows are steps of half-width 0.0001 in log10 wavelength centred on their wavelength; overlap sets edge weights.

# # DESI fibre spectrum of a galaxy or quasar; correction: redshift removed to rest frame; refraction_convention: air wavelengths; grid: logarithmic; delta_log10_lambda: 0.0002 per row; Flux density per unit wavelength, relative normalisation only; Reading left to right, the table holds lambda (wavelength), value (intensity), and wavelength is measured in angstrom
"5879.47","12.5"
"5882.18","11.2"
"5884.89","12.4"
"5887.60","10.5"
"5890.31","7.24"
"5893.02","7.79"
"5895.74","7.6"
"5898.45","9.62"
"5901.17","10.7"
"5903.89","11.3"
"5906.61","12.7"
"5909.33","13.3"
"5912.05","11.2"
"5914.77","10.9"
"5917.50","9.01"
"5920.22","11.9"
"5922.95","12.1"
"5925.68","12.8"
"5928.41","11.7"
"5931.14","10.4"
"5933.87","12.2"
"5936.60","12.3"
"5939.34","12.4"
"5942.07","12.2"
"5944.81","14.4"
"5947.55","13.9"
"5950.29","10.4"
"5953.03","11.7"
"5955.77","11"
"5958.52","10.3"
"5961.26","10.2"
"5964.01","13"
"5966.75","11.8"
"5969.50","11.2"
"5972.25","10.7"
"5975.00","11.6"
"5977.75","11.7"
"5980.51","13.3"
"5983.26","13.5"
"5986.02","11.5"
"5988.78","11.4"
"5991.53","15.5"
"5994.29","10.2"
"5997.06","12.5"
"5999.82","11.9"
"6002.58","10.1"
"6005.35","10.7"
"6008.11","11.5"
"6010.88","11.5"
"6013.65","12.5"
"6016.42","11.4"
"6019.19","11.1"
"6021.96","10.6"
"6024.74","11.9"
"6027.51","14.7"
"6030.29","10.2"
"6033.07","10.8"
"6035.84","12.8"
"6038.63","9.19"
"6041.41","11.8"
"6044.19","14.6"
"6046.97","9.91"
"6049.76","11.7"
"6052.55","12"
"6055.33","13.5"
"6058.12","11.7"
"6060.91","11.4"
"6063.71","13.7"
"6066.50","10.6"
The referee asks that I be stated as -2.1 angstrom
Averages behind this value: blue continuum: 11.4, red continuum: 11.3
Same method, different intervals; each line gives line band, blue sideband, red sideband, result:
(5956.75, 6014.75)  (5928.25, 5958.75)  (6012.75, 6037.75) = 0.5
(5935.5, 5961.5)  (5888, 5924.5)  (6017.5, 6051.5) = -2.7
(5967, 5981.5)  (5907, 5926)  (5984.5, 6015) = 0.1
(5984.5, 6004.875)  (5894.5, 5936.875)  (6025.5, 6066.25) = -0.3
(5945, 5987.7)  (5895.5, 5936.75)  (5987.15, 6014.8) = -0.8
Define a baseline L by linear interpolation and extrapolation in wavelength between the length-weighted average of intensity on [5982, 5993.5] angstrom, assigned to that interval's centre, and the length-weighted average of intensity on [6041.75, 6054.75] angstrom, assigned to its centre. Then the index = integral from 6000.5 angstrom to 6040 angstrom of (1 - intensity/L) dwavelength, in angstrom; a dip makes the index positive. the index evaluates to 3.4 angstrom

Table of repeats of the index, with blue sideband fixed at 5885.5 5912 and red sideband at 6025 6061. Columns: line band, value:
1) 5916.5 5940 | -2.5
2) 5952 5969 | -0.6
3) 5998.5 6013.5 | 0.3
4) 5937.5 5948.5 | -2.5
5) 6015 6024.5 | 0.4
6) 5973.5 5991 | -1.8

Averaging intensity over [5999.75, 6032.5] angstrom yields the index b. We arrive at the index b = 11.5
